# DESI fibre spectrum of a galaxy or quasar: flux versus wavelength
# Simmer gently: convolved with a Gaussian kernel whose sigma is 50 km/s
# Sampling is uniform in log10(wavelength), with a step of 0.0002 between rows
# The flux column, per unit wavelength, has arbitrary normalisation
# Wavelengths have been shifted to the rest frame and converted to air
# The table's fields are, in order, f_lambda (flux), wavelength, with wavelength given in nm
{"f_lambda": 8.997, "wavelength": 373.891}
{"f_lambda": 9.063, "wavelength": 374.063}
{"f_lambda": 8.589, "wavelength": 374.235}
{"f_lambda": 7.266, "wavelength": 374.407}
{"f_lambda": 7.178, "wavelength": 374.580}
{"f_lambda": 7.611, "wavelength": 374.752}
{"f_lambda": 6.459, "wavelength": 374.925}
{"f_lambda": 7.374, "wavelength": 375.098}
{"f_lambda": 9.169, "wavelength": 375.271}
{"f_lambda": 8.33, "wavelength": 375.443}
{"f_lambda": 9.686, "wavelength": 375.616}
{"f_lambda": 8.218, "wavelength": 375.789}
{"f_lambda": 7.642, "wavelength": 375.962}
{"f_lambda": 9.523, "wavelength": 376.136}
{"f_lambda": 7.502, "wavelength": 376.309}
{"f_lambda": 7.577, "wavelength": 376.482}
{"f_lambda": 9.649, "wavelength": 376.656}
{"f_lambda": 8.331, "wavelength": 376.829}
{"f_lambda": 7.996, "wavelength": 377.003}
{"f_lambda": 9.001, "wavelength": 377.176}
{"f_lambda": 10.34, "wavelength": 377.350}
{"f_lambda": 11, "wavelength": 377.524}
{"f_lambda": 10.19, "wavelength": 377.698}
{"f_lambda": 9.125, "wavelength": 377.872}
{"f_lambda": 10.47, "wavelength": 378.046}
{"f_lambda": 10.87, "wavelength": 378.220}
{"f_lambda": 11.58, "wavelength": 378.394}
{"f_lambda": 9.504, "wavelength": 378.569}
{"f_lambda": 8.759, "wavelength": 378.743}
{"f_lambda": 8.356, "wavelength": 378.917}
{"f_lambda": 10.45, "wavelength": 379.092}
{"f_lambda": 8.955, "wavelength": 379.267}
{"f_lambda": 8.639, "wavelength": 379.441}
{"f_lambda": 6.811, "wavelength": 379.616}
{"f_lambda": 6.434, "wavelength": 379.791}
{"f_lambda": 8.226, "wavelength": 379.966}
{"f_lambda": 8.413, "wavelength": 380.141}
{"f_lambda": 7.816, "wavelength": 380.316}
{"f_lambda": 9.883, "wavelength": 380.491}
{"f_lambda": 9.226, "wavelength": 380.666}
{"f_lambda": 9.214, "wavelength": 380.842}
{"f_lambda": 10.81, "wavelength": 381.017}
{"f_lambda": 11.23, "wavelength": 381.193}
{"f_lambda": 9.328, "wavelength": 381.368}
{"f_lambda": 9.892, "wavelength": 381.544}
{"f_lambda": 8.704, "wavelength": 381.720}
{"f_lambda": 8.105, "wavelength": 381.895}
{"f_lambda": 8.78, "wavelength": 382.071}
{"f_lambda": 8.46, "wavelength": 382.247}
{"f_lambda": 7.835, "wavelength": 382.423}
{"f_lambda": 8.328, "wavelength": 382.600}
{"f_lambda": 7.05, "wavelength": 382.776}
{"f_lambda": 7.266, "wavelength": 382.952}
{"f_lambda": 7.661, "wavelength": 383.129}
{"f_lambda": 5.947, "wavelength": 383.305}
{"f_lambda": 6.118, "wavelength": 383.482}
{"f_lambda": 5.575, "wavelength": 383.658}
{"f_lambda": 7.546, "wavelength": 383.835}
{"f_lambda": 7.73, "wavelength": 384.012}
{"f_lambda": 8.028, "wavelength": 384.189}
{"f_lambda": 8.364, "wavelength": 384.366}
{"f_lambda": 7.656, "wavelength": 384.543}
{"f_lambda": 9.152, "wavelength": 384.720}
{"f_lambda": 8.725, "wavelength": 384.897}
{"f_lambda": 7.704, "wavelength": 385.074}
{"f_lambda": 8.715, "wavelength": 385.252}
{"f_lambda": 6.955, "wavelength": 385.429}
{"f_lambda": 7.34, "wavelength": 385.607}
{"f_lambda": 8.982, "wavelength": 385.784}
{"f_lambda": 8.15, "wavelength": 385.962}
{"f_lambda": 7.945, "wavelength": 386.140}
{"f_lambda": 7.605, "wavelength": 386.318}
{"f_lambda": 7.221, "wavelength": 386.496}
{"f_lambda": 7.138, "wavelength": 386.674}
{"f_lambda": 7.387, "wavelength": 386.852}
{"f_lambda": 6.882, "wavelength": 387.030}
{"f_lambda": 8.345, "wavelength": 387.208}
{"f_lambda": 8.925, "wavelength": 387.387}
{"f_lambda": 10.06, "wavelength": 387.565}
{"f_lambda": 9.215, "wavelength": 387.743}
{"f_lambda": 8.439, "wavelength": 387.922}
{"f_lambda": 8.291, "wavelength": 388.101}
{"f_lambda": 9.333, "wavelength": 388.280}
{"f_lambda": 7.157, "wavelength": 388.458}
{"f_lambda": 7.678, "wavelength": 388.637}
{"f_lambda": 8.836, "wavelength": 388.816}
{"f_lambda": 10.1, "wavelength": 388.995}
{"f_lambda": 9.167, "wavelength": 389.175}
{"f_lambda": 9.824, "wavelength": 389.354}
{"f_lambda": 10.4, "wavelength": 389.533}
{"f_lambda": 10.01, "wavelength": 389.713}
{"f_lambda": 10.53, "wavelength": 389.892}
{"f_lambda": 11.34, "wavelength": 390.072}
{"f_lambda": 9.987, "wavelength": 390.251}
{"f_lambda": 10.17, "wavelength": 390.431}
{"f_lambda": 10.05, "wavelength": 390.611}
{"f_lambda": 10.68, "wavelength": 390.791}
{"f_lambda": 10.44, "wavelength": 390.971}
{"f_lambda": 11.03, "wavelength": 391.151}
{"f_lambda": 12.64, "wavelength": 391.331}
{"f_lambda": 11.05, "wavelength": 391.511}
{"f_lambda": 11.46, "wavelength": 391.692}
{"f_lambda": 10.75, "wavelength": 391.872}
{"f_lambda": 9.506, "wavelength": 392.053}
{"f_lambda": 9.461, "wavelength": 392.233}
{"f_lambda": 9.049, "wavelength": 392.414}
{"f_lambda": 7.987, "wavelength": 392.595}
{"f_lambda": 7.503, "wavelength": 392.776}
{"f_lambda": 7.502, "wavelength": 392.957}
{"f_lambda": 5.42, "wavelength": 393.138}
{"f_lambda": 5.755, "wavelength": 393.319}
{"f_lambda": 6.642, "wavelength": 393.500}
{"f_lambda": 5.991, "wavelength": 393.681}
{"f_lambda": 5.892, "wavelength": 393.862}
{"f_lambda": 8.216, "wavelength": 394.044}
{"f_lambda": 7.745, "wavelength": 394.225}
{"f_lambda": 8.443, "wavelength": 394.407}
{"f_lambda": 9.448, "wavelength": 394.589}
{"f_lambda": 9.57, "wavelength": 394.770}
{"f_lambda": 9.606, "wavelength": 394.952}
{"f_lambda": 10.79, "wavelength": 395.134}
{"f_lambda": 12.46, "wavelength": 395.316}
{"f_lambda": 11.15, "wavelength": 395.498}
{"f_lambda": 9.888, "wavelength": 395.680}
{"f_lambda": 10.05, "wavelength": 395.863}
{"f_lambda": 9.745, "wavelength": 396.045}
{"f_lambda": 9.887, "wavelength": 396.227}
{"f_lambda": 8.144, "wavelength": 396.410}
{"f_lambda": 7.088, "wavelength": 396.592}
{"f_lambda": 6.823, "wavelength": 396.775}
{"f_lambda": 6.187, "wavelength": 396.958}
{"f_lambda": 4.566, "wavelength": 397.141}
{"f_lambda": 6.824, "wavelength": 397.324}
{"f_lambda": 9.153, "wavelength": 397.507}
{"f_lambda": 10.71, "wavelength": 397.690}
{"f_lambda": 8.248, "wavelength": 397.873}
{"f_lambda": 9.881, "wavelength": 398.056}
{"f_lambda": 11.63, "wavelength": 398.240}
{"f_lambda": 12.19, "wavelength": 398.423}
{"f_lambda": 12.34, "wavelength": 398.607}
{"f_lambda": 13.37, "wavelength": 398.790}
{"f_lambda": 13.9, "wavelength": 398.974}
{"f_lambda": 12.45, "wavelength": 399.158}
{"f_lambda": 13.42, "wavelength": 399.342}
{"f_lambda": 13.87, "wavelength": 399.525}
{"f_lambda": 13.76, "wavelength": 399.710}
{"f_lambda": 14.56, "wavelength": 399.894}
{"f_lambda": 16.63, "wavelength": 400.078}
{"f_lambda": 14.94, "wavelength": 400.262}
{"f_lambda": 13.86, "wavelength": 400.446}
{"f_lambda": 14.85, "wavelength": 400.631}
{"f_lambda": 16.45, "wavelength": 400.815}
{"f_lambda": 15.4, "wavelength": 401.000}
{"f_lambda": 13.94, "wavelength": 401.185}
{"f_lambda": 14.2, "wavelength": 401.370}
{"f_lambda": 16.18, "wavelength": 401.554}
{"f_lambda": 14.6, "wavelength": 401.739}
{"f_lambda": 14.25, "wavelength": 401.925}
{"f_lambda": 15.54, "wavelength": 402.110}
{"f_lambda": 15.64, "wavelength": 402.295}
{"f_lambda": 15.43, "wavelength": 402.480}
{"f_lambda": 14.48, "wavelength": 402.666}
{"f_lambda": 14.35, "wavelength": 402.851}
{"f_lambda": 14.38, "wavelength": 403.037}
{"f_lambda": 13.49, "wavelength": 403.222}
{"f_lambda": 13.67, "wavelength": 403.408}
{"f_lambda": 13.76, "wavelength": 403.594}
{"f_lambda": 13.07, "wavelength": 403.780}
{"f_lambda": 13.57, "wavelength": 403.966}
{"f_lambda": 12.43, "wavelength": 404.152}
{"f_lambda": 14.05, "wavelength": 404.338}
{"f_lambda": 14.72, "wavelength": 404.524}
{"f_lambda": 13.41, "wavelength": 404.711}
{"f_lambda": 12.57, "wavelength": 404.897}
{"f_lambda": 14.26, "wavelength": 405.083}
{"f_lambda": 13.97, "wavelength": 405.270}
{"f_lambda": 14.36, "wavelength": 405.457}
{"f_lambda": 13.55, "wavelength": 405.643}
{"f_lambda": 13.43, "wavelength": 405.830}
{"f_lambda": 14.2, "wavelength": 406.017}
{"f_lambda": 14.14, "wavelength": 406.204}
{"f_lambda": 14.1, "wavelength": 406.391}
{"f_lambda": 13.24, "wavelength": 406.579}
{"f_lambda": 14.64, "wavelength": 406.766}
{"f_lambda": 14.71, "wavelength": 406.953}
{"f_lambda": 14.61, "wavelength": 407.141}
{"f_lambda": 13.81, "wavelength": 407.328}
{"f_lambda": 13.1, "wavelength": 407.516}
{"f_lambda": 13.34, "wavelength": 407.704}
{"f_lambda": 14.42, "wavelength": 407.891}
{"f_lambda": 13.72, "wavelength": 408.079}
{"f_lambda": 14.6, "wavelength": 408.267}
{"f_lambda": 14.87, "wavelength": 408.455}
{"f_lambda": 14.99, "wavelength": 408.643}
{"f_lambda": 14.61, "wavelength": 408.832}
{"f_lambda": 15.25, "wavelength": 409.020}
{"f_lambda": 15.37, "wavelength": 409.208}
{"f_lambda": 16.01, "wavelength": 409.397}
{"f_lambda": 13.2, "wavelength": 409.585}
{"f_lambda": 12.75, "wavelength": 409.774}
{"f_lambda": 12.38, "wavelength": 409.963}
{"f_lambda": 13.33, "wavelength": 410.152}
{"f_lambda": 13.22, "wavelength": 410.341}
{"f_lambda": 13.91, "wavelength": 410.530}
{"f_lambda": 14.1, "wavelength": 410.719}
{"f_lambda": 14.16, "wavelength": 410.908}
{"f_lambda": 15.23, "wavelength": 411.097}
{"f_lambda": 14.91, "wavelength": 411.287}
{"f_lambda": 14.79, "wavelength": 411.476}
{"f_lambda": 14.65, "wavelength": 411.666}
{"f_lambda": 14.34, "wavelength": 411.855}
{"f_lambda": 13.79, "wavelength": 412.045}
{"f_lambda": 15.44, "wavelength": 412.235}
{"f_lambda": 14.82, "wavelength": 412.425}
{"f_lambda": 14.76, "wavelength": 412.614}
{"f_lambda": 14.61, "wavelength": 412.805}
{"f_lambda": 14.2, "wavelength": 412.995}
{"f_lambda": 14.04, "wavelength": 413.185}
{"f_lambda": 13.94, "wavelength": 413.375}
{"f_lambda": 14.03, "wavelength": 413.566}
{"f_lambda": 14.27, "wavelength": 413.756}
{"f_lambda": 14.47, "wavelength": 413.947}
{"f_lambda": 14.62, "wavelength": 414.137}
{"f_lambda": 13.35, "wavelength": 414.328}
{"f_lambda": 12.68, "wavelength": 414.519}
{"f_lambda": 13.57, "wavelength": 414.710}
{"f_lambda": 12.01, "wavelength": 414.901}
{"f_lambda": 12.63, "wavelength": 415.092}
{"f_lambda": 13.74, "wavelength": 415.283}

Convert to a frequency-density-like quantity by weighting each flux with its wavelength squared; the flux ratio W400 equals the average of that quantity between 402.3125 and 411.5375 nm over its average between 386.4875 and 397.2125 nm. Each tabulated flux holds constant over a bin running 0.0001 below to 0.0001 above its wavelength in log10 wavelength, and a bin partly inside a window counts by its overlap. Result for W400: 1.70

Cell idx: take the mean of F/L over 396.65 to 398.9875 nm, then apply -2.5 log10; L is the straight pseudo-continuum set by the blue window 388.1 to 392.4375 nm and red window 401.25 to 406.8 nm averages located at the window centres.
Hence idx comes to 0.28 mag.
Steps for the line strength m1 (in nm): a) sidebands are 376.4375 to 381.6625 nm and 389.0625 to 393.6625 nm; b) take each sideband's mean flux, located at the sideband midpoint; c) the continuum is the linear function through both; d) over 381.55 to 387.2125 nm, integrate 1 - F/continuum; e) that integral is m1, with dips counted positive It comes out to 0.97 nm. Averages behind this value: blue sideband 9.28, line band 7.75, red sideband 9.48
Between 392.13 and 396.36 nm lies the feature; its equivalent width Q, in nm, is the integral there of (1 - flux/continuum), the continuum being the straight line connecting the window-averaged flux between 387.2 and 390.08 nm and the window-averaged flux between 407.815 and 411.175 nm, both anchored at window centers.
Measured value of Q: 0.79 nm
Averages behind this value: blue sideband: 9.24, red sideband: 14.2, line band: 8.62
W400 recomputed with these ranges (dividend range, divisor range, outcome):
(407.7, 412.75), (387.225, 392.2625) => 1.61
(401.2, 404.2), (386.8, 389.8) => 1.74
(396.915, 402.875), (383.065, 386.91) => 1.84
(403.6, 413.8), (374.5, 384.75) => 1.91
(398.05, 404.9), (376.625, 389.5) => 1.80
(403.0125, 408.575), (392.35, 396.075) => 1.73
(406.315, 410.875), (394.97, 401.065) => 1.31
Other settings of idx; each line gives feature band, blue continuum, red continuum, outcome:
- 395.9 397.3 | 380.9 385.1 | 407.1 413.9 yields 0.424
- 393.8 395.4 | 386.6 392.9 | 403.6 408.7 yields 0.176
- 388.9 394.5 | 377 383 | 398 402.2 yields 0.282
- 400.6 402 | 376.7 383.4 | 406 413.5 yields -0.177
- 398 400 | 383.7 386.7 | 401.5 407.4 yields -0.047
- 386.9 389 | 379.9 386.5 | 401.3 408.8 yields 0.118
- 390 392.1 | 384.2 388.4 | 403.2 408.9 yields -0.130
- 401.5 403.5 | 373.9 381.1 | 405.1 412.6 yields -0.124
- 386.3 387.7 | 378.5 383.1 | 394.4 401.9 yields 0.211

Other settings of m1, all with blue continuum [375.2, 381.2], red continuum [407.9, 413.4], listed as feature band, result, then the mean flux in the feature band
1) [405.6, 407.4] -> -0.05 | 14.1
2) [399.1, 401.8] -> -0.41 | 14.6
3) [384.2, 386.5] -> 0.49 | 8.07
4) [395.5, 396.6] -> 0.23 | 9.45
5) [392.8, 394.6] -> 0.71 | 7.02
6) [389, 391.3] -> 0.14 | 10.4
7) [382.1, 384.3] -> 0.57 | 7.34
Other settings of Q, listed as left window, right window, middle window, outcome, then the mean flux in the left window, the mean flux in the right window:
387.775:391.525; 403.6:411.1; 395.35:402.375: 0.03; 9.83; 14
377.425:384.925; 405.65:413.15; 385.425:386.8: 0.27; 8.65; 14.2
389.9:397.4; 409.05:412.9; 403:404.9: -0.23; 8.97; 14.3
